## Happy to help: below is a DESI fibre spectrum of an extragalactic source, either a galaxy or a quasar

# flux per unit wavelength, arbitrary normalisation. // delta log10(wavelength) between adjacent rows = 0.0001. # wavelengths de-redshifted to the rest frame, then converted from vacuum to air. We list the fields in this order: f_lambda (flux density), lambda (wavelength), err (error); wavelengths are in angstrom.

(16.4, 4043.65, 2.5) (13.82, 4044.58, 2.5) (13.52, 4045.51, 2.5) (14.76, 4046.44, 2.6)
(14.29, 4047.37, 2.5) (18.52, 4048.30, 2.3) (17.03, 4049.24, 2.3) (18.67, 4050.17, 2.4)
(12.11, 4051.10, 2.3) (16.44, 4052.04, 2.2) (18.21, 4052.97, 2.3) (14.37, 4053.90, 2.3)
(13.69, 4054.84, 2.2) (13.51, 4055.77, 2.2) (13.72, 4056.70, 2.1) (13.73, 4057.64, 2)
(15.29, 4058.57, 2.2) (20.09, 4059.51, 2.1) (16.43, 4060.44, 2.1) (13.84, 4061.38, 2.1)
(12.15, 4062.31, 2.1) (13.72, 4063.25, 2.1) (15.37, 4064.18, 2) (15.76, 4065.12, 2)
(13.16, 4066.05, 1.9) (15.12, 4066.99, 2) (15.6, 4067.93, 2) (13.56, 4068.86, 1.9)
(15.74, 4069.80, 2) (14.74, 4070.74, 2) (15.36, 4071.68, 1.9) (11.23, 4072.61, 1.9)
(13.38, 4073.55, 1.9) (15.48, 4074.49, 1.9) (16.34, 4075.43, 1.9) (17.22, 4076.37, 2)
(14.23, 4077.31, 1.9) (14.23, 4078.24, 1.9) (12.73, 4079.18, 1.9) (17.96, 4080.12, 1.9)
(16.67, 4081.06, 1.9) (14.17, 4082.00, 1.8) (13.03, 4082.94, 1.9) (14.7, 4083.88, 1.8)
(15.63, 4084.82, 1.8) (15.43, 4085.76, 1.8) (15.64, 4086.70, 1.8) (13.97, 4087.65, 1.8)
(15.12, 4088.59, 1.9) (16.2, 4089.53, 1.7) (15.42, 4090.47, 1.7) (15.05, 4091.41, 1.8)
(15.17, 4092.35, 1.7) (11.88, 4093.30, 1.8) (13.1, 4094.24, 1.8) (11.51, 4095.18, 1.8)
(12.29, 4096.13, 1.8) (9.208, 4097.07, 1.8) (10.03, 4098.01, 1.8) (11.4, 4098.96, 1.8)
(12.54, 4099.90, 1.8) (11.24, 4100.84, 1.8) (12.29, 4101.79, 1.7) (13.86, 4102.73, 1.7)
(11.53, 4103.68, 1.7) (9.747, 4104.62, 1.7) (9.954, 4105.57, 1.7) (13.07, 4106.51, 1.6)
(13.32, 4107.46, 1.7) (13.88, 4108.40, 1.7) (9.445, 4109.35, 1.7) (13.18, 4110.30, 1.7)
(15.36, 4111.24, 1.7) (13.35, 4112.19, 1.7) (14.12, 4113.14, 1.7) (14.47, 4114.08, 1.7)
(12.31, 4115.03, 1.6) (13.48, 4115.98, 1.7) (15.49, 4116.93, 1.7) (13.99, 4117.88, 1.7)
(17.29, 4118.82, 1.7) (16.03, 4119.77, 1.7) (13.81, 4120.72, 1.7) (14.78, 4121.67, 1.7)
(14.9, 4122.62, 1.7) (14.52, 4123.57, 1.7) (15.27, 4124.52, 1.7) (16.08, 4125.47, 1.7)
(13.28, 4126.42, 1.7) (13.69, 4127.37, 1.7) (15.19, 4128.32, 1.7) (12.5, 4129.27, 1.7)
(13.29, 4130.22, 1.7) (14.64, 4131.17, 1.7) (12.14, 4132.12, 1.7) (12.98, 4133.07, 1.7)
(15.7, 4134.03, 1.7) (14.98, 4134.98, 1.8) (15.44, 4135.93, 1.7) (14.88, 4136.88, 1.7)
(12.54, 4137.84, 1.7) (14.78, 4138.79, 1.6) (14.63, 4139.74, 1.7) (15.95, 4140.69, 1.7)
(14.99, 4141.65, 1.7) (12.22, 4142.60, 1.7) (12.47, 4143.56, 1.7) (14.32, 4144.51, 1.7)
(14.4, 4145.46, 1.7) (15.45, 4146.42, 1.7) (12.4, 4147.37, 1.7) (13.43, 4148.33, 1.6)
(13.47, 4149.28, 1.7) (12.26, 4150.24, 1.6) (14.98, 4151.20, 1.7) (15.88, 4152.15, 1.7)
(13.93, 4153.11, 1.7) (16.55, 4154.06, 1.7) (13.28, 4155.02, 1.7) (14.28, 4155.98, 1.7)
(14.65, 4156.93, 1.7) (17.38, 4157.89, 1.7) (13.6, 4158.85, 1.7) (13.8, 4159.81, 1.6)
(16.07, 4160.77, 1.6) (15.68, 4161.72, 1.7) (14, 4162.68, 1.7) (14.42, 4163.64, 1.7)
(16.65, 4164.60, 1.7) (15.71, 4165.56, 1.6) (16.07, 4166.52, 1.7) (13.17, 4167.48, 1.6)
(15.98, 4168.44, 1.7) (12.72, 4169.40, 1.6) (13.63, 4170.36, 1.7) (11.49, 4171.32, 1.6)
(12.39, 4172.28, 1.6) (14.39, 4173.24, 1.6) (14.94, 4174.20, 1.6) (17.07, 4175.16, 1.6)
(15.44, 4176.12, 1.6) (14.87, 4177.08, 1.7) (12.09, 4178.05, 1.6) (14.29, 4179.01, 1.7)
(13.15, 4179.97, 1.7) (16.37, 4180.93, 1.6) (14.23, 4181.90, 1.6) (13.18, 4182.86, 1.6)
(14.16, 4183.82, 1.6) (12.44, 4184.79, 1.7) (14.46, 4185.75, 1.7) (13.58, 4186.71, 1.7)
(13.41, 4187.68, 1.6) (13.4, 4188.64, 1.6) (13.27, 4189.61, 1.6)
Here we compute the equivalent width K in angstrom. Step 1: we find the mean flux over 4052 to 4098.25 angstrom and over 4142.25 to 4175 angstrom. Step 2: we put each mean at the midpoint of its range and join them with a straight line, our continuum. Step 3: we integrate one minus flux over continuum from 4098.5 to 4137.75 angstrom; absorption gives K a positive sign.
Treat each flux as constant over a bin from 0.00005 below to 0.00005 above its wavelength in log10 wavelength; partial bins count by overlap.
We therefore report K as 2.2 angstrom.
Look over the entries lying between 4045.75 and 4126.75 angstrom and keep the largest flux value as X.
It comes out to 20.09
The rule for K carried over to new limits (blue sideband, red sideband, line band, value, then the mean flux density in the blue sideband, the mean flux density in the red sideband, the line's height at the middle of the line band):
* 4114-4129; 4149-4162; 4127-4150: 1.04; 14.6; 14.7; 14.7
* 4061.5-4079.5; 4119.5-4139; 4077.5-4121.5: 2.52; 14.5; 14.3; 14.4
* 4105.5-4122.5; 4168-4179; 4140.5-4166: -0.90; 13.9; 14.1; 14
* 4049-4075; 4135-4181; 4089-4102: 1.81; 14.9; 14.4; 14.7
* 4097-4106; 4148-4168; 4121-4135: -1.46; 11.3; 14.7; 12.9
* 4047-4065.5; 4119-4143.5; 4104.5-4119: 1.32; 15.3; 14.4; 14.6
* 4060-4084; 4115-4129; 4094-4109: 2.99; 14.7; 14.7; 14.7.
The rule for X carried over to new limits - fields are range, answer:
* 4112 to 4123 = 17.29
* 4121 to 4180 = 17.38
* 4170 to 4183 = 17.07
